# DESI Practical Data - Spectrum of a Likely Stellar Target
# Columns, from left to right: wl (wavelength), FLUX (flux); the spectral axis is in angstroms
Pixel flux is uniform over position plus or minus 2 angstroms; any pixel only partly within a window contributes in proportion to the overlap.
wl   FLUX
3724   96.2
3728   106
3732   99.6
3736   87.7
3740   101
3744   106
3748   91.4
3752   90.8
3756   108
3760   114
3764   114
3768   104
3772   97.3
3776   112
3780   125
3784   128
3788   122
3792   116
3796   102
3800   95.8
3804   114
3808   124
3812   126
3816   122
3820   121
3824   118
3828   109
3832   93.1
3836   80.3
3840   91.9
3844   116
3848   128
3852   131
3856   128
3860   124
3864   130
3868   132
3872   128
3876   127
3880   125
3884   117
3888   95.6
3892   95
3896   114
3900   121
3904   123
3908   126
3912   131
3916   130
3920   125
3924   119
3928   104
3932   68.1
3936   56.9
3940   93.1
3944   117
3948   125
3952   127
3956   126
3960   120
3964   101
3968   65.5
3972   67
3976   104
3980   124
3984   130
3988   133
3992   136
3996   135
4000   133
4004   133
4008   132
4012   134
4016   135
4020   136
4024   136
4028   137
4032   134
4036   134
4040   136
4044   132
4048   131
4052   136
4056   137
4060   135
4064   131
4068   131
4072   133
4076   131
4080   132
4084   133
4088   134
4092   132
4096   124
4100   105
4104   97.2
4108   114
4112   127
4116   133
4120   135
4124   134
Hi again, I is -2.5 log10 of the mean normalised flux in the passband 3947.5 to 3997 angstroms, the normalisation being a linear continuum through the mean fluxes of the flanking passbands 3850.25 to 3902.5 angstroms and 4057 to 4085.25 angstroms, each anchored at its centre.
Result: 0.111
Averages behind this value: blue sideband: 121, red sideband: 132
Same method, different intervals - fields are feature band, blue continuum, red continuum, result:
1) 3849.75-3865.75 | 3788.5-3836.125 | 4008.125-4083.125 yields -0.11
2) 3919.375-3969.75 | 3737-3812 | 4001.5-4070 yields 0.21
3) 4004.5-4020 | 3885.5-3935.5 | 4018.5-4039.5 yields -0.02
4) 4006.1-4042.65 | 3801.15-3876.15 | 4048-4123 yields -0.08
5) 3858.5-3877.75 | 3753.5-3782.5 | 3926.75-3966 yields -0.20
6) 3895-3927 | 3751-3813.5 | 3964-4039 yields -0.04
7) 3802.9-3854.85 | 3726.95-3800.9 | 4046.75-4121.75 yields -0.03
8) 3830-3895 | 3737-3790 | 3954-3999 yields -0.04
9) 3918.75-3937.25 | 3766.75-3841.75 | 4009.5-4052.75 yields 0.29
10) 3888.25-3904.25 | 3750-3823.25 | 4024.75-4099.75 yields 0.10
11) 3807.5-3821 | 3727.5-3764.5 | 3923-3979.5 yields -0.22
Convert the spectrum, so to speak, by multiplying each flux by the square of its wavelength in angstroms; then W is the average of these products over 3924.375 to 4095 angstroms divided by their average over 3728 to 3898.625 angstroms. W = 1.21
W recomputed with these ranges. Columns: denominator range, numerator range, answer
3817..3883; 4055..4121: 1.22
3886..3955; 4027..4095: 1.30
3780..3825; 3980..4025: 1.26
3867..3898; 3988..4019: 1.23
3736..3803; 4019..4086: 1.44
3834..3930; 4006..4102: 1.22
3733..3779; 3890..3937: 1.17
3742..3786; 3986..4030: 1.41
